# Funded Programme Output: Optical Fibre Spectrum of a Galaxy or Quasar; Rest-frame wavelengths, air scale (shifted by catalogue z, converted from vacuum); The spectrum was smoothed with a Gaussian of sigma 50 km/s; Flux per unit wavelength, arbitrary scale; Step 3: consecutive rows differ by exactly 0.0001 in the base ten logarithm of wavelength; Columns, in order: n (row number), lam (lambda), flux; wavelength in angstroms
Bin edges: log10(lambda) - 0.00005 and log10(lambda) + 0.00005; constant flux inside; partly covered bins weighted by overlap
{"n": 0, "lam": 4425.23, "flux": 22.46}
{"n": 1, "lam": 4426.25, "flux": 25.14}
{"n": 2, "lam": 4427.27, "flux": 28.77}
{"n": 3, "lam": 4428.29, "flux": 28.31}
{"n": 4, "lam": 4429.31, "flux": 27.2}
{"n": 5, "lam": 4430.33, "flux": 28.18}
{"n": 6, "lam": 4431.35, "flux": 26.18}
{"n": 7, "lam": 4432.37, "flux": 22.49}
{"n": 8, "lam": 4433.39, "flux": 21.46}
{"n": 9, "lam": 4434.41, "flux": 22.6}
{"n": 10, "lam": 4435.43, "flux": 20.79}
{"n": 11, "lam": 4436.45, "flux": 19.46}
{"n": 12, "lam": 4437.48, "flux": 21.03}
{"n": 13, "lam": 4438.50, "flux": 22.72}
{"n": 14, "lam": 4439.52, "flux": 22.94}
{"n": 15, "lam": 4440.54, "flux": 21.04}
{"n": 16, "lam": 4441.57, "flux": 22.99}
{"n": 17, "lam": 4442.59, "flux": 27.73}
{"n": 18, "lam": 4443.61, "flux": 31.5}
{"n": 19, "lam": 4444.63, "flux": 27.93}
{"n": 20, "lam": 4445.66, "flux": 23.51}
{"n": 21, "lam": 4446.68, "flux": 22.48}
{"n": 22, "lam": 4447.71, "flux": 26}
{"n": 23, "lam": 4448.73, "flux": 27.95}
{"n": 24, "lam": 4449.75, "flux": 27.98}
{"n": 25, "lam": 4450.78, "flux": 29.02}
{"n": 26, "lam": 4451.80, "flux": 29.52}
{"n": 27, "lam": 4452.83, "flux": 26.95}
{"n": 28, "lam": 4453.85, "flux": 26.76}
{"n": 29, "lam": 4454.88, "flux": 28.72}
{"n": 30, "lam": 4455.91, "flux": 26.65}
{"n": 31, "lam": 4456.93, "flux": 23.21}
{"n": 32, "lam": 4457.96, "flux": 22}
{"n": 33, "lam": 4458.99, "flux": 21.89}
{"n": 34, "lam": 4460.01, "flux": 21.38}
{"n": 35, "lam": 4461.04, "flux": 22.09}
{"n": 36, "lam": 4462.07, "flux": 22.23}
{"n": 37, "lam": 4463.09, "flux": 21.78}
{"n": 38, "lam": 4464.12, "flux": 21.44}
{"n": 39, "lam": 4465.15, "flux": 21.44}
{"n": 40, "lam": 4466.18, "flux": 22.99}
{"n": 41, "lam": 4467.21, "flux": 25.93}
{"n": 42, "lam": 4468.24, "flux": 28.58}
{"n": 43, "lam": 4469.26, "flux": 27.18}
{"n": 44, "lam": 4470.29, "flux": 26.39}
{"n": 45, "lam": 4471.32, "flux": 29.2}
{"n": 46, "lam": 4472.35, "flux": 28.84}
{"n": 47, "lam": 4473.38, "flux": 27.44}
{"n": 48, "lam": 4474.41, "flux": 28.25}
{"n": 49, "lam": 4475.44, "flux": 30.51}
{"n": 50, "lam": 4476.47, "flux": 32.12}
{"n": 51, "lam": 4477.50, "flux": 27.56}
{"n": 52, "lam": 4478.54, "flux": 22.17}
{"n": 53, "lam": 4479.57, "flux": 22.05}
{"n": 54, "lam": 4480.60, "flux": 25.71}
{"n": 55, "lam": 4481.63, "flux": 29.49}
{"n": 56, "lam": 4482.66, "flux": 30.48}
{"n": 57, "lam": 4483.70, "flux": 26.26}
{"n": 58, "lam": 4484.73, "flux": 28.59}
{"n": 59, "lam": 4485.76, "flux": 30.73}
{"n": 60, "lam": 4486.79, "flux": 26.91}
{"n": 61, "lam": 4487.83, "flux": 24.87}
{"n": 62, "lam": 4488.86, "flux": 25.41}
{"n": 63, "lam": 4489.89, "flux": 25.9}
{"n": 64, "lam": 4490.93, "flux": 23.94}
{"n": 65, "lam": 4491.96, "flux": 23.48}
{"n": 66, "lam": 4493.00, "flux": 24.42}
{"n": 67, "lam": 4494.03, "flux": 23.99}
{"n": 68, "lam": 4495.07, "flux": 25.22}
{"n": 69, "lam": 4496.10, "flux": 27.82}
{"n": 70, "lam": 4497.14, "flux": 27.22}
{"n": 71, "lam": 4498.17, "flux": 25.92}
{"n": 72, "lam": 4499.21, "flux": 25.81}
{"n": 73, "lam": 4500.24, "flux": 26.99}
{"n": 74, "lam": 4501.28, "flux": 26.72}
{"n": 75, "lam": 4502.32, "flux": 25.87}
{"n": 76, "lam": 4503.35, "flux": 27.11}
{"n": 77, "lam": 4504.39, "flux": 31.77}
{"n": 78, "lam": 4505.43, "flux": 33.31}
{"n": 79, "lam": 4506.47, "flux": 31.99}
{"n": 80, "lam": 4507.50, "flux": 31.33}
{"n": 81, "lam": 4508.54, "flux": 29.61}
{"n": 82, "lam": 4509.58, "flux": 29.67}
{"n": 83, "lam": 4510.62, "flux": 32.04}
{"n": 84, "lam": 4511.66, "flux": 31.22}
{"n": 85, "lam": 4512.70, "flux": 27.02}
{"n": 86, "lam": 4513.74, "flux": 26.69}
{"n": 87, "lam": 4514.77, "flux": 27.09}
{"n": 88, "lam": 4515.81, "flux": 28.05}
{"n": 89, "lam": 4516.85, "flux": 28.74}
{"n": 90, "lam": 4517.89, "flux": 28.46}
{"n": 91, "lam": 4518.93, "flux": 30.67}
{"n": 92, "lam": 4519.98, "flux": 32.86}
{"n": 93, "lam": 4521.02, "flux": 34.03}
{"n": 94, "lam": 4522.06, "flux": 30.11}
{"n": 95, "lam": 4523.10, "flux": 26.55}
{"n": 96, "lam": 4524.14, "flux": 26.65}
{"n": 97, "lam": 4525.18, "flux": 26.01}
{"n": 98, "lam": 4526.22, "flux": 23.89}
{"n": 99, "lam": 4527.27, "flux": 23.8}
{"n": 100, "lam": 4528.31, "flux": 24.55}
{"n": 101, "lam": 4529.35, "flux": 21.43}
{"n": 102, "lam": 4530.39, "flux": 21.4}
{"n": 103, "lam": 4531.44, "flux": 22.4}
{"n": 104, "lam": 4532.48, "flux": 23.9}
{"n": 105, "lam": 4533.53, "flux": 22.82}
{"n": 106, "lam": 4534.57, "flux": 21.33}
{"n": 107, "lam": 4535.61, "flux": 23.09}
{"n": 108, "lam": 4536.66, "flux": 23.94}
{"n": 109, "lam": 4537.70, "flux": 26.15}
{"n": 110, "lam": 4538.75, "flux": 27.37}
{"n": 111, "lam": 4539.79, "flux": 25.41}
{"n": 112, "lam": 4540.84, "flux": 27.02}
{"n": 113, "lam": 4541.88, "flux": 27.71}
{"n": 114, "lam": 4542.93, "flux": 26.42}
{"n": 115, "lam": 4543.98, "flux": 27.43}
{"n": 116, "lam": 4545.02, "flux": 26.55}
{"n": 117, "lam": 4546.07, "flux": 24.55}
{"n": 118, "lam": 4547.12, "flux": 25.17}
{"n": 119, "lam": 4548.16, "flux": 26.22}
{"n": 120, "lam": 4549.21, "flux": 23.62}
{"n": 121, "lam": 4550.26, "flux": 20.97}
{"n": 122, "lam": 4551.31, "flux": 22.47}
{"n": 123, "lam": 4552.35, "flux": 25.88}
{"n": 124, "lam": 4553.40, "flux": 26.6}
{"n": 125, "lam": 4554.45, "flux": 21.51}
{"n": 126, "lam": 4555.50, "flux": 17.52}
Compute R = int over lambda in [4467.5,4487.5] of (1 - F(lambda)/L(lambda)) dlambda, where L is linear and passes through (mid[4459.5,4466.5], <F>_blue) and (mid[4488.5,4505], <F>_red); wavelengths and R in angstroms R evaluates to -3.45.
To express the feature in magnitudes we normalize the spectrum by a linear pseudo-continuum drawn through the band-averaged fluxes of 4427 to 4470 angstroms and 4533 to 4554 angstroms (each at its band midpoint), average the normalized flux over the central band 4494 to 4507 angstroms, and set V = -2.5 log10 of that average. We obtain -0.120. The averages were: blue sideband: 24.8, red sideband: 25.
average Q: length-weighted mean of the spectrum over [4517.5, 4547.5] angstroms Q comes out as 25.9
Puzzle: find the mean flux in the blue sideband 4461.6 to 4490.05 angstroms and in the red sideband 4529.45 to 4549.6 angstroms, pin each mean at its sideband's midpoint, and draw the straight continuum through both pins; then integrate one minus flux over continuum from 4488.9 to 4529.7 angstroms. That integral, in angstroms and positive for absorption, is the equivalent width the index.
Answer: -3.28 angstroms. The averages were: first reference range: 26.5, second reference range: 24.8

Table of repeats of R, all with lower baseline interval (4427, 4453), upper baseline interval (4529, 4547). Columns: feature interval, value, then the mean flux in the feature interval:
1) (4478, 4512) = -3.4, 27.4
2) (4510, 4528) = -2.6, 28.4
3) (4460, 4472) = 0.3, 24.4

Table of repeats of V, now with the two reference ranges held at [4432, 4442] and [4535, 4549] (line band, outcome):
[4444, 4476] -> -0.14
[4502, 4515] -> -0.21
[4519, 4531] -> -0.06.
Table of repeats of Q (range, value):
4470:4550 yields 26.9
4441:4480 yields 25.8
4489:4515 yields 27.7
